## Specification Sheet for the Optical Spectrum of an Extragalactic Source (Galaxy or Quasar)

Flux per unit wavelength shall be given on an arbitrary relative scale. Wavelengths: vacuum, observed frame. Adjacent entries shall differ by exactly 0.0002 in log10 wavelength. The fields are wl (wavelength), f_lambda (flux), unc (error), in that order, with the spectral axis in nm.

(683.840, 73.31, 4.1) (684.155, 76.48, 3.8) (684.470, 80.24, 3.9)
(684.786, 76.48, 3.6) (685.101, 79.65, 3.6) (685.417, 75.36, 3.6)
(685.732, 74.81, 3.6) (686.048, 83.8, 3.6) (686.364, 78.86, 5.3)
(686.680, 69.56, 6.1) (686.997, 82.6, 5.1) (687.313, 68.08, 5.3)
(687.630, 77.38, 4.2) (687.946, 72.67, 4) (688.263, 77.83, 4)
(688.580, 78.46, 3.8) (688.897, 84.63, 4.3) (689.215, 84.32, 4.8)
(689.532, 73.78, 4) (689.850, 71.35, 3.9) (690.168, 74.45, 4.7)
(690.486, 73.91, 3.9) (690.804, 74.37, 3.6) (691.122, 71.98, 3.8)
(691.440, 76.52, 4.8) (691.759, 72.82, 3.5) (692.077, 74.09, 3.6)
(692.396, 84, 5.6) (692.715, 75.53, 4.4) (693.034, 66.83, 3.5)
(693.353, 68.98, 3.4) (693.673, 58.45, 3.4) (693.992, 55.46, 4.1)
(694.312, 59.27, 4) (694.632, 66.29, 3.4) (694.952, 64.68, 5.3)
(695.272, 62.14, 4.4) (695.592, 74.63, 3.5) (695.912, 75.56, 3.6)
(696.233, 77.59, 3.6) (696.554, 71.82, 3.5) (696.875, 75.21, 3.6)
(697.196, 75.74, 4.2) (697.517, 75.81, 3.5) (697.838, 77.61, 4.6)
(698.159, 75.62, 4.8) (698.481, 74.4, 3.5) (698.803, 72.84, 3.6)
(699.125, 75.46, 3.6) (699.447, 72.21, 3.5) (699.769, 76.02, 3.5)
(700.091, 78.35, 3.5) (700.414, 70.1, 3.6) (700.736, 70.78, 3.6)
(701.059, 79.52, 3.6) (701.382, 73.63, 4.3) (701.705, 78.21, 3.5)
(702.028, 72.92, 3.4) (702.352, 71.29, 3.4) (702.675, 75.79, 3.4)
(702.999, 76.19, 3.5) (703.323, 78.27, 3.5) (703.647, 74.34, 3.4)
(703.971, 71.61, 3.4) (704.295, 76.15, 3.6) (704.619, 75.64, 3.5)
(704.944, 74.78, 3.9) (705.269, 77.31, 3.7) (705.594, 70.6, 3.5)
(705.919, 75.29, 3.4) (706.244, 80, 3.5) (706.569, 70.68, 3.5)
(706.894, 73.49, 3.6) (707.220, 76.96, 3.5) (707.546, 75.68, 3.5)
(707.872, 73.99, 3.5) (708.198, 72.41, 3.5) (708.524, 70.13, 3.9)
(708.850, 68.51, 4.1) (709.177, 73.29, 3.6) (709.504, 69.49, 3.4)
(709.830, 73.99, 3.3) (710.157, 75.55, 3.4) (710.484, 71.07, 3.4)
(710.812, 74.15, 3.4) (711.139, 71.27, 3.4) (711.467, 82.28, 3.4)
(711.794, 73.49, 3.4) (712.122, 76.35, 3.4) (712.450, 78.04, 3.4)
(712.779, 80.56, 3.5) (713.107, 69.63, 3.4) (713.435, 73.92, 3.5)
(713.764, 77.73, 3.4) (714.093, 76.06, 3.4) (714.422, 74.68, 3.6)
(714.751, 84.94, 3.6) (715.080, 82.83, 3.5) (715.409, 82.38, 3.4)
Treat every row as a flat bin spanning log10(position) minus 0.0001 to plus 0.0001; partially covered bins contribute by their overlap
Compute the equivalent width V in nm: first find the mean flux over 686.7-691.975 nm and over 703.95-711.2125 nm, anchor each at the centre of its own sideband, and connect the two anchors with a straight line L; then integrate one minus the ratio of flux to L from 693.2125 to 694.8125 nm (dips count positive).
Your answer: 0.29 nm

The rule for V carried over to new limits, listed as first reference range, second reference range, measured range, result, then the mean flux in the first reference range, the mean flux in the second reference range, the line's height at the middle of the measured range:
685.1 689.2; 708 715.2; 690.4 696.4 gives 0.519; 77.4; 75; 76.7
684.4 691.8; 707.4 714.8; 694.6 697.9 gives 0.139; 76.4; 74.5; 75.7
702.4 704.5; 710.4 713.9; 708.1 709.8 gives 0.098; 75.2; 75.4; 75.3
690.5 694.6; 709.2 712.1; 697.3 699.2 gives -0.110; 69.9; 74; 71.2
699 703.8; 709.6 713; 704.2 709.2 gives 0.076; 74.9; 75.5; 75.2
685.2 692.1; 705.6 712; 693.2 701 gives 0.404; 76.1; 73.7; 75.1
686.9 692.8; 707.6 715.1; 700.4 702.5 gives 0.039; 76.2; 74.8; 75.5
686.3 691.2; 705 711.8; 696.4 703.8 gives -0.018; 75.9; 73.8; 74.7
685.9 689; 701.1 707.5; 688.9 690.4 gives 0.004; 77.2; 75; 77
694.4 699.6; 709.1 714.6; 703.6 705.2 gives -0.019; 72.8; 74.8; 73.8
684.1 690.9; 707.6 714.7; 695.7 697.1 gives 0.015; 76.8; 74.3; 75.9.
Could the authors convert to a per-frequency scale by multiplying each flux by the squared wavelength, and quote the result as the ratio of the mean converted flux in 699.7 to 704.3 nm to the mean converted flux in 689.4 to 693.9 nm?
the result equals 1.1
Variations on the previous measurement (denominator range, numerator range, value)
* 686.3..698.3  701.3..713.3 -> 1.06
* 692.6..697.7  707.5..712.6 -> 1.11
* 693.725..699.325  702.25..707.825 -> 1.08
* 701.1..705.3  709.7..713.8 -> 1.02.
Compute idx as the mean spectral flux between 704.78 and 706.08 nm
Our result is 74.4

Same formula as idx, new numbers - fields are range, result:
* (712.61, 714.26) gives 75.6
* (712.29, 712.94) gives 79.2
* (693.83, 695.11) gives 61.4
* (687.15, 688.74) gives 75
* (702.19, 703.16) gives 74.4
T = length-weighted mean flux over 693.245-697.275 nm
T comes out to 68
